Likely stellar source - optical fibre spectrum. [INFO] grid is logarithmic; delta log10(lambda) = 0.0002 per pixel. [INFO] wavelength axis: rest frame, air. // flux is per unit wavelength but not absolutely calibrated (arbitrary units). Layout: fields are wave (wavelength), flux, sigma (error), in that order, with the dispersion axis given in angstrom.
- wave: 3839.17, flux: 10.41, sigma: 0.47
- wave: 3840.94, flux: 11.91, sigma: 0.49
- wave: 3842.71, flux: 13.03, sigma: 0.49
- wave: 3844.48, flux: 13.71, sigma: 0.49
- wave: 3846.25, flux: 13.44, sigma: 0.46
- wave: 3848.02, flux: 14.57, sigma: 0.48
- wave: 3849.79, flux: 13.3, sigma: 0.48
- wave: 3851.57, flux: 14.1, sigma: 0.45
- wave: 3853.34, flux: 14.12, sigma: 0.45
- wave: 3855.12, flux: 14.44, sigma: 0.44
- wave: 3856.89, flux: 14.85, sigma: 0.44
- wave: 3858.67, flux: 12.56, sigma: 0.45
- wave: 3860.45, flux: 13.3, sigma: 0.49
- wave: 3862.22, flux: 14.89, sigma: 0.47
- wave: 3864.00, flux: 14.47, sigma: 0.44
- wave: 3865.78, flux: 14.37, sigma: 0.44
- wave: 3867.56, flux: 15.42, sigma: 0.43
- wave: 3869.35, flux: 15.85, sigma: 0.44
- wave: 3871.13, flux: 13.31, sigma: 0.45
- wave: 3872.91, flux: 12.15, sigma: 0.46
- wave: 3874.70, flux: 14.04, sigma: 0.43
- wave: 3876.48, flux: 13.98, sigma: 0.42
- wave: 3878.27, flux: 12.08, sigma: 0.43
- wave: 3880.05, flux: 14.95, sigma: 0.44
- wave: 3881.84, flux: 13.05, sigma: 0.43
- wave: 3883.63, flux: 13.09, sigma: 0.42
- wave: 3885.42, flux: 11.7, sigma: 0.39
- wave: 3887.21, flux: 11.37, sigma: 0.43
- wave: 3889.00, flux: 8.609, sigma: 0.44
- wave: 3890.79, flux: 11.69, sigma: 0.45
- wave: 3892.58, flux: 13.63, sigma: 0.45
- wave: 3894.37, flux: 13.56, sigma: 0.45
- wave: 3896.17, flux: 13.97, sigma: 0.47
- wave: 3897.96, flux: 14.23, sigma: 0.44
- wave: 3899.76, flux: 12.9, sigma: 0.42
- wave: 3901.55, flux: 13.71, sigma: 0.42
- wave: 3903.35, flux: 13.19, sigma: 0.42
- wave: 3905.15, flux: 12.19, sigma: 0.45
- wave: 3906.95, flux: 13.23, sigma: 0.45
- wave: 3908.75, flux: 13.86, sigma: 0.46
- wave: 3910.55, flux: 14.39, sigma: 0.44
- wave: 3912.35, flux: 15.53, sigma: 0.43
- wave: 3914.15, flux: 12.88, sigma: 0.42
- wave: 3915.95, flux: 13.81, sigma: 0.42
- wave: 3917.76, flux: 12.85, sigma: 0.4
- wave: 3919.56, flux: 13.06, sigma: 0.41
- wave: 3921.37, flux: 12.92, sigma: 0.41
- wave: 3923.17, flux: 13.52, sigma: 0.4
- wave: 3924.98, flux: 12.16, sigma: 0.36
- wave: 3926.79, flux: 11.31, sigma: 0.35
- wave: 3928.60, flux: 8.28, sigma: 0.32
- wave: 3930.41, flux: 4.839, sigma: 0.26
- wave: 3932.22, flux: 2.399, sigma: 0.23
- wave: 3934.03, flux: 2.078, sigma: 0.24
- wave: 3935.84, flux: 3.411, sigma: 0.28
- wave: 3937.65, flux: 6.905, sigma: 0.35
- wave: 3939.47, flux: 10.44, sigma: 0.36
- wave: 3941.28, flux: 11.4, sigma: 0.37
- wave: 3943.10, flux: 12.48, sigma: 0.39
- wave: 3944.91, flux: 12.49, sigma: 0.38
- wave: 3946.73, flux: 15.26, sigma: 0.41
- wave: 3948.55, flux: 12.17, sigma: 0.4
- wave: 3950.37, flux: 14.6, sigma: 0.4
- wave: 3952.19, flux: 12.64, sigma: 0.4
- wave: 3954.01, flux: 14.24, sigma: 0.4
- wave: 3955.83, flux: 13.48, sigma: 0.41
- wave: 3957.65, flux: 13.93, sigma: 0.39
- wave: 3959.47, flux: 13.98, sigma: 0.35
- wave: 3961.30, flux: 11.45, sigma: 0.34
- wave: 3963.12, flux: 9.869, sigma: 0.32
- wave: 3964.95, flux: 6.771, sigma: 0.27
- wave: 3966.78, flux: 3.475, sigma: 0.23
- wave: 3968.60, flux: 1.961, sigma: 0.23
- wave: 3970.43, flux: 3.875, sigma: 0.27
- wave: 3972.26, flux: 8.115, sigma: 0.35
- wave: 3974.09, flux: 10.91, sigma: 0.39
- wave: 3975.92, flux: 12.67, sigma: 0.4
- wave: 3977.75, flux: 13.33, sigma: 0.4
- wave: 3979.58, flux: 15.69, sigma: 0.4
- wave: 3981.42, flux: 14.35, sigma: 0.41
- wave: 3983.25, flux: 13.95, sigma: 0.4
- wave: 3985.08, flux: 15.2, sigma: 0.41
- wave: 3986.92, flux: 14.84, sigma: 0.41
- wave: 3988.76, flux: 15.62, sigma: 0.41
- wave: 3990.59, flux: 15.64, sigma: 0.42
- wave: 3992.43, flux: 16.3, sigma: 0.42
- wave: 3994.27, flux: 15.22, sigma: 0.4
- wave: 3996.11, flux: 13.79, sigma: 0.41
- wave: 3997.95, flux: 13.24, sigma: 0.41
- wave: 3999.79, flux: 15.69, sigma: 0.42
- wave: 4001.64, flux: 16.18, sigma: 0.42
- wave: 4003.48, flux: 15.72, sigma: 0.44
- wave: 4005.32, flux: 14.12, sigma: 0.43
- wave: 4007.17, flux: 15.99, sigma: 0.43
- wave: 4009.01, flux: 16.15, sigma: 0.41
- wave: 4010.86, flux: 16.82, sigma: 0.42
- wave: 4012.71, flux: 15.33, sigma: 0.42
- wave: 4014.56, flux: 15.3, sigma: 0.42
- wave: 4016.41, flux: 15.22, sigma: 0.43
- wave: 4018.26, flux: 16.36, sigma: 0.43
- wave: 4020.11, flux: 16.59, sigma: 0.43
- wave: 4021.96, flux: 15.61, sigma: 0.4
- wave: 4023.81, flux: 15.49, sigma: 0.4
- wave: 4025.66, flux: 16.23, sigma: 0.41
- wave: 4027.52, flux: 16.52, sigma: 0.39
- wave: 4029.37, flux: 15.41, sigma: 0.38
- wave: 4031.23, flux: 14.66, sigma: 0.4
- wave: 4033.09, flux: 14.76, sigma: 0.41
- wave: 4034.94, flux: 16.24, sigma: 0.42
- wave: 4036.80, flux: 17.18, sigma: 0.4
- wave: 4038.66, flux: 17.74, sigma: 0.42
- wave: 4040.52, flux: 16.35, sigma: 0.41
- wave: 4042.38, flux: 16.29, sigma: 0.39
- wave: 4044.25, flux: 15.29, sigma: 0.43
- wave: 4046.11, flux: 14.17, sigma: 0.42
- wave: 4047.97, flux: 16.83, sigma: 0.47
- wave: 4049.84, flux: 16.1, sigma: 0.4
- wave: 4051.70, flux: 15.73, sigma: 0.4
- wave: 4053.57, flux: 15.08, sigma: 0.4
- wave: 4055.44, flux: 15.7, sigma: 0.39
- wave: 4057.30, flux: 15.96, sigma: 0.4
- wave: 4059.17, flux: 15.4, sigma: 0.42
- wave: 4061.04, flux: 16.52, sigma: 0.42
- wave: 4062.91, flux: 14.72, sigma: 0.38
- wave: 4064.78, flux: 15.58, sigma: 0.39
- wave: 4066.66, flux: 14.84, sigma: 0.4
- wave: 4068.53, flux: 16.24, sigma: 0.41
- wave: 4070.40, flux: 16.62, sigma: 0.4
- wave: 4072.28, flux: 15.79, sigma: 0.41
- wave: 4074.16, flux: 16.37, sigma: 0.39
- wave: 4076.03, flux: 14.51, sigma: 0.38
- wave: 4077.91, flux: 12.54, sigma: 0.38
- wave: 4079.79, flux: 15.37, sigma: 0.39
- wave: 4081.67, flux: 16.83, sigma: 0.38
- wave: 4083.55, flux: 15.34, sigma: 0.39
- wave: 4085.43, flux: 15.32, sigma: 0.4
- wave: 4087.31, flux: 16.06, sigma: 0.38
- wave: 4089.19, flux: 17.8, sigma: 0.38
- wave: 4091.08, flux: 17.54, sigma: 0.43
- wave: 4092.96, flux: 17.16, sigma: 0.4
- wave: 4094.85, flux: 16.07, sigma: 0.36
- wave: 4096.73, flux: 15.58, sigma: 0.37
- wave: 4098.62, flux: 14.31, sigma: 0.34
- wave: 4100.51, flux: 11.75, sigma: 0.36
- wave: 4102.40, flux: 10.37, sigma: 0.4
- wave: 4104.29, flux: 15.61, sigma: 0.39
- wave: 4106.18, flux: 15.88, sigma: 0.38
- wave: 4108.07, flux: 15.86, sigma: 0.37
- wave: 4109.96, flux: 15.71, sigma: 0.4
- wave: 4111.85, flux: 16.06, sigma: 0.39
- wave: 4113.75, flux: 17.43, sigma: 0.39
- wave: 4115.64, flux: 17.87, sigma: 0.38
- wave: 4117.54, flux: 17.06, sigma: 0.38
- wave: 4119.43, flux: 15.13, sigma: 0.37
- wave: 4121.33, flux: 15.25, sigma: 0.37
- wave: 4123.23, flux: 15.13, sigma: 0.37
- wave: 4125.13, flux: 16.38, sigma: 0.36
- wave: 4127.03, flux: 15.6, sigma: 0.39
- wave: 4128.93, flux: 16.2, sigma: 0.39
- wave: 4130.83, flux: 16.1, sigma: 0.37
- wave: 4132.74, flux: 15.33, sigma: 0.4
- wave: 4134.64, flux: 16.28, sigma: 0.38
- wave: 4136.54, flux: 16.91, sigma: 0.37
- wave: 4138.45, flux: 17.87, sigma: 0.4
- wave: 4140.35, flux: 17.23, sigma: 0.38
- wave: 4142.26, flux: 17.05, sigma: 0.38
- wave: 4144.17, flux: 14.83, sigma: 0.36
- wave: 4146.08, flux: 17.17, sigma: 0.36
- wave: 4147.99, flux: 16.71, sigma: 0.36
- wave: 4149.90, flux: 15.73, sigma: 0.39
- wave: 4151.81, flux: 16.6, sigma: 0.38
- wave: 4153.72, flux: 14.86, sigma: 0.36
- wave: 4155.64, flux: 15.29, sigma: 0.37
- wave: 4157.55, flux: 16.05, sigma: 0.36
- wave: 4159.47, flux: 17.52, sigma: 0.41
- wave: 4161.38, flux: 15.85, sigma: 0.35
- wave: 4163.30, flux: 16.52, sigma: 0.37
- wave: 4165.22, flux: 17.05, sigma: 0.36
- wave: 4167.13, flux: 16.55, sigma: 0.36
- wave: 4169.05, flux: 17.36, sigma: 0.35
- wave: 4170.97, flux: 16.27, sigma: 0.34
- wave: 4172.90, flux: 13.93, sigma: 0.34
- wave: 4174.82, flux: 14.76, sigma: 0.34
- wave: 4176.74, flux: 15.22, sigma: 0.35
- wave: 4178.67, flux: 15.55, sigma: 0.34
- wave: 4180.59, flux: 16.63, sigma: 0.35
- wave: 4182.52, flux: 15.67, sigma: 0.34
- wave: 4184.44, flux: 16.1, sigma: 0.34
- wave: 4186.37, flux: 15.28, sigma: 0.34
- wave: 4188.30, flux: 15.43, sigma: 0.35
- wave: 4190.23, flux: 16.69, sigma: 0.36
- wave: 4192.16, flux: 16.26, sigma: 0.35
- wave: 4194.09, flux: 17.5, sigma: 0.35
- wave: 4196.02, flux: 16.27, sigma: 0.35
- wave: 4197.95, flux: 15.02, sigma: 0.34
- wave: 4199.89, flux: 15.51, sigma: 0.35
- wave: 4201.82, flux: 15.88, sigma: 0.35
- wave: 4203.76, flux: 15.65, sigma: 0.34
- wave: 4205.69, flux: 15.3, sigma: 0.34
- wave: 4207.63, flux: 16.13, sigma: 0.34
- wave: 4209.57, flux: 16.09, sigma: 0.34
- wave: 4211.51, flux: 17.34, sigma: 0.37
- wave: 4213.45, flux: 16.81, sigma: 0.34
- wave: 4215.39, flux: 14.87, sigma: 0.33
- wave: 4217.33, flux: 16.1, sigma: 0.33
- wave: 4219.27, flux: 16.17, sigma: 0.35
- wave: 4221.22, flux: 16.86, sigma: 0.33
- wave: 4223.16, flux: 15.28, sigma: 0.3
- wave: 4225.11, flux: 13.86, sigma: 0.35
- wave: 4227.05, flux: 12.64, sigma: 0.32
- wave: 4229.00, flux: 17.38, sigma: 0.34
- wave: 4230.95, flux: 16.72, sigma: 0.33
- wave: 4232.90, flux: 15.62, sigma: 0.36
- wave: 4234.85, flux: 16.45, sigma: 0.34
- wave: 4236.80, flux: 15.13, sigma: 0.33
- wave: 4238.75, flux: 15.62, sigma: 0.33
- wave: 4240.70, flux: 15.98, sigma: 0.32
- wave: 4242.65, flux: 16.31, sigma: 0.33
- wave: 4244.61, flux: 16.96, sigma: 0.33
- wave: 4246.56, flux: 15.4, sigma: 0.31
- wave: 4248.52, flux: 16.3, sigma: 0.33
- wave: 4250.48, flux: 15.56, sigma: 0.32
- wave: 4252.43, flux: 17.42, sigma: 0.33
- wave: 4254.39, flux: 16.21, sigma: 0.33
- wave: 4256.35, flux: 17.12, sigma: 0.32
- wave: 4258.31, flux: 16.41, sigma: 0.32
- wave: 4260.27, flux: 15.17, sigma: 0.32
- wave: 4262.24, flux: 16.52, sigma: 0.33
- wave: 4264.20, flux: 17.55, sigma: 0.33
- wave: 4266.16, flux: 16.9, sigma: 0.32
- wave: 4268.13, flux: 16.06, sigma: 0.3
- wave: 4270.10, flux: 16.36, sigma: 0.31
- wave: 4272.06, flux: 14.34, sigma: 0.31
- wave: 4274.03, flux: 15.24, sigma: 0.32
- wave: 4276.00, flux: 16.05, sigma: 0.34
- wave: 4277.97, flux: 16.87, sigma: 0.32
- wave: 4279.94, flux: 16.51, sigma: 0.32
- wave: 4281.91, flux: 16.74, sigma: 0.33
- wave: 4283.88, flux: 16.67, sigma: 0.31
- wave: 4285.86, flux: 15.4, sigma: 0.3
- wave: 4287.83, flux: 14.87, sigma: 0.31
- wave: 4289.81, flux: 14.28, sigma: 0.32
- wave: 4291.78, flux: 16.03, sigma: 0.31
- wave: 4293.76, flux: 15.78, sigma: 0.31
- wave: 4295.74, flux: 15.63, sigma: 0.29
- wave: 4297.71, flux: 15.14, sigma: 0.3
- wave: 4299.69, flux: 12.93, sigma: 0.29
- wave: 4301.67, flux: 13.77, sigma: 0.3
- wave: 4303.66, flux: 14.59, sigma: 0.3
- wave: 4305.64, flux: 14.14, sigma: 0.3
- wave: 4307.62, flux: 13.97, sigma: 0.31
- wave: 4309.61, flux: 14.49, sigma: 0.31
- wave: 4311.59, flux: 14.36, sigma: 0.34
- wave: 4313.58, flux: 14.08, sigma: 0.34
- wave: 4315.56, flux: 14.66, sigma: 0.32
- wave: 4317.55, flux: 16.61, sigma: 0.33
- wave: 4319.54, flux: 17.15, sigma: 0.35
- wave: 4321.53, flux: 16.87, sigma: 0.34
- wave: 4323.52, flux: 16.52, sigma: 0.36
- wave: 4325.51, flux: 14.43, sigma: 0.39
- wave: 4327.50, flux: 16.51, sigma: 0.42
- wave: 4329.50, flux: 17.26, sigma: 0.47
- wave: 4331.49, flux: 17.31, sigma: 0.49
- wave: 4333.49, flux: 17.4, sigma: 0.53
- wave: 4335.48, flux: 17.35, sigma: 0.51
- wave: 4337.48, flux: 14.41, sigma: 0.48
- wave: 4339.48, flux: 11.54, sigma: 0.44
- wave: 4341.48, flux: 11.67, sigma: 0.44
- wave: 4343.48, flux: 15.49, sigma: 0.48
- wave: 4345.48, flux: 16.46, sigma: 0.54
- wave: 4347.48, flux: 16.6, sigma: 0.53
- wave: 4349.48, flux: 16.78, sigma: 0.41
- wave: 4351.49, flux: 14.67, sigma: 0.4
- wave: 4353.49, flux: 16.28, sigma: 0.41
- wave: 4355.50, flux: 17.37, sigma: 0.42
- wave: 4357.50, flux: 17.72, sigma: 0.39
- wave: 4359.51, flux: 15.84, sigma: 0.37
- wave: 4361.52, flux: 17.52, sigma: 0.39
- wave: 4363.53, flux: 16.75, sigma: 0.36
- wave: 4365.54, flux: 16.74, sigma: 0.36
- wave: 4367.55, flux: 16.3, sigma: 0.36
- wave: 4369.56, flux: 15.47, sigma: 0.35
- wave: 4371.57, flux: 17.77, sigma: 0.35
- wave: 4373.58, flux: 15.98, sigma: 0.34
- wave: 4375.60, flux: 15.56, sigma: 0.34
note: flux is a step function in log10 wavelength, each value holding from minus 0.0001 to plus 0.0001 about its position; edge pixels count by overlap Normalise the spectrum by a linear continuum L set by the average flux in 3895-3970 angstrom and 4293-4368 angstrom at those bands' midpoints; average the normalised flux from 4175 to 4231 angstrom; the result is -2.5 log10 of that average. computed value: -0.12 mag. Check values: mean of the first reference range 11.1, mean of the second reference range 15.6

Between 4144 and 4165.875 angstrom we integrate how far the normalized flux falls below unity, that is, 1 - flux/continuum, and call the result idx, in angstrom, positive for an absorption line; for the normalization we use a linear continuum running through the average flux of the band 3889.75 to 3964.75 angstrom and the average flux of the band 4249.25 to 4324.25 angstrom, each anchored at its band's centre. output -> -3.1 angstrom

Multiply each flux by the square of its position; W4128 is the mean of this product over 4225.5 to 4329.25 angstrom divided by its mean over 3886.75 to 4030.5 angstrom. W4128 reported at 1.4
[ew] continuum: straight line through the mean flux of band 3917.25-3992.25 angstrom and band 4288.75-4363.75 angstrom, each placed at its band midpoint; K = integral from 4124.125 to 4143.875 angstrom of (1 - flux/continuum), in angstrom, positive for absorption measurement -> -4.88 angstrom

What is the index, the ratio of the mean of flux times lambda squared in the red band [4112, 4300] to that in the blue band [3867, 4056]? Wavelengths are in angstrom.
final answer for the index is 1.37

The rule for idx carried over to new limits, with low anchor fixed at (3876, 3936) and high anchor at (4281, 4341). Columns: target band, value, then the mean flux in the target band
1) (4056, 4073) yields -3.3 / 15.7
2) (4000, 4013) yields -3.2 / 15.8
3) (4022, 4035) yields -2.7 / 15.6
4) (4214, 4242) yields -2.0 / 15.6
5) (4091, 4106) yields -1.4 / 14.7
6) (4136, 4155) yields -3.5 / 16.5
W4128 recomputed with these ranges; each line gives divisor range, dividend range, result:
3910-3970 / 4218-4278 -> 1.76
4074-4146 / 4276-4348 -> 1.07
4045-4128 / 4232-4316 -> 1.09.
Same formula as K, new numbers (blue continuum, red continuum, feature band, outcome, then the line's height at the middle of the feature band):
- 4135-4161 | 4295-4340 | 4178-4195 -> 0.0 angstrom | 16.2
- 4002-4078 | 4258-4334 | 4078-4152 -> -0.9 angstrom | 15.7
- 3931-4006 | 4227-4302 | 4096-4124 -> -3.2 angstrom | 13.7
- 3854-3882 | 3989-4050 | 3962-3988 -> 8.2 angstrom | 15.2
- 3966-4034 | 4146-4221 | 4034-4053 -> -2.2 angstrom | 14.5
